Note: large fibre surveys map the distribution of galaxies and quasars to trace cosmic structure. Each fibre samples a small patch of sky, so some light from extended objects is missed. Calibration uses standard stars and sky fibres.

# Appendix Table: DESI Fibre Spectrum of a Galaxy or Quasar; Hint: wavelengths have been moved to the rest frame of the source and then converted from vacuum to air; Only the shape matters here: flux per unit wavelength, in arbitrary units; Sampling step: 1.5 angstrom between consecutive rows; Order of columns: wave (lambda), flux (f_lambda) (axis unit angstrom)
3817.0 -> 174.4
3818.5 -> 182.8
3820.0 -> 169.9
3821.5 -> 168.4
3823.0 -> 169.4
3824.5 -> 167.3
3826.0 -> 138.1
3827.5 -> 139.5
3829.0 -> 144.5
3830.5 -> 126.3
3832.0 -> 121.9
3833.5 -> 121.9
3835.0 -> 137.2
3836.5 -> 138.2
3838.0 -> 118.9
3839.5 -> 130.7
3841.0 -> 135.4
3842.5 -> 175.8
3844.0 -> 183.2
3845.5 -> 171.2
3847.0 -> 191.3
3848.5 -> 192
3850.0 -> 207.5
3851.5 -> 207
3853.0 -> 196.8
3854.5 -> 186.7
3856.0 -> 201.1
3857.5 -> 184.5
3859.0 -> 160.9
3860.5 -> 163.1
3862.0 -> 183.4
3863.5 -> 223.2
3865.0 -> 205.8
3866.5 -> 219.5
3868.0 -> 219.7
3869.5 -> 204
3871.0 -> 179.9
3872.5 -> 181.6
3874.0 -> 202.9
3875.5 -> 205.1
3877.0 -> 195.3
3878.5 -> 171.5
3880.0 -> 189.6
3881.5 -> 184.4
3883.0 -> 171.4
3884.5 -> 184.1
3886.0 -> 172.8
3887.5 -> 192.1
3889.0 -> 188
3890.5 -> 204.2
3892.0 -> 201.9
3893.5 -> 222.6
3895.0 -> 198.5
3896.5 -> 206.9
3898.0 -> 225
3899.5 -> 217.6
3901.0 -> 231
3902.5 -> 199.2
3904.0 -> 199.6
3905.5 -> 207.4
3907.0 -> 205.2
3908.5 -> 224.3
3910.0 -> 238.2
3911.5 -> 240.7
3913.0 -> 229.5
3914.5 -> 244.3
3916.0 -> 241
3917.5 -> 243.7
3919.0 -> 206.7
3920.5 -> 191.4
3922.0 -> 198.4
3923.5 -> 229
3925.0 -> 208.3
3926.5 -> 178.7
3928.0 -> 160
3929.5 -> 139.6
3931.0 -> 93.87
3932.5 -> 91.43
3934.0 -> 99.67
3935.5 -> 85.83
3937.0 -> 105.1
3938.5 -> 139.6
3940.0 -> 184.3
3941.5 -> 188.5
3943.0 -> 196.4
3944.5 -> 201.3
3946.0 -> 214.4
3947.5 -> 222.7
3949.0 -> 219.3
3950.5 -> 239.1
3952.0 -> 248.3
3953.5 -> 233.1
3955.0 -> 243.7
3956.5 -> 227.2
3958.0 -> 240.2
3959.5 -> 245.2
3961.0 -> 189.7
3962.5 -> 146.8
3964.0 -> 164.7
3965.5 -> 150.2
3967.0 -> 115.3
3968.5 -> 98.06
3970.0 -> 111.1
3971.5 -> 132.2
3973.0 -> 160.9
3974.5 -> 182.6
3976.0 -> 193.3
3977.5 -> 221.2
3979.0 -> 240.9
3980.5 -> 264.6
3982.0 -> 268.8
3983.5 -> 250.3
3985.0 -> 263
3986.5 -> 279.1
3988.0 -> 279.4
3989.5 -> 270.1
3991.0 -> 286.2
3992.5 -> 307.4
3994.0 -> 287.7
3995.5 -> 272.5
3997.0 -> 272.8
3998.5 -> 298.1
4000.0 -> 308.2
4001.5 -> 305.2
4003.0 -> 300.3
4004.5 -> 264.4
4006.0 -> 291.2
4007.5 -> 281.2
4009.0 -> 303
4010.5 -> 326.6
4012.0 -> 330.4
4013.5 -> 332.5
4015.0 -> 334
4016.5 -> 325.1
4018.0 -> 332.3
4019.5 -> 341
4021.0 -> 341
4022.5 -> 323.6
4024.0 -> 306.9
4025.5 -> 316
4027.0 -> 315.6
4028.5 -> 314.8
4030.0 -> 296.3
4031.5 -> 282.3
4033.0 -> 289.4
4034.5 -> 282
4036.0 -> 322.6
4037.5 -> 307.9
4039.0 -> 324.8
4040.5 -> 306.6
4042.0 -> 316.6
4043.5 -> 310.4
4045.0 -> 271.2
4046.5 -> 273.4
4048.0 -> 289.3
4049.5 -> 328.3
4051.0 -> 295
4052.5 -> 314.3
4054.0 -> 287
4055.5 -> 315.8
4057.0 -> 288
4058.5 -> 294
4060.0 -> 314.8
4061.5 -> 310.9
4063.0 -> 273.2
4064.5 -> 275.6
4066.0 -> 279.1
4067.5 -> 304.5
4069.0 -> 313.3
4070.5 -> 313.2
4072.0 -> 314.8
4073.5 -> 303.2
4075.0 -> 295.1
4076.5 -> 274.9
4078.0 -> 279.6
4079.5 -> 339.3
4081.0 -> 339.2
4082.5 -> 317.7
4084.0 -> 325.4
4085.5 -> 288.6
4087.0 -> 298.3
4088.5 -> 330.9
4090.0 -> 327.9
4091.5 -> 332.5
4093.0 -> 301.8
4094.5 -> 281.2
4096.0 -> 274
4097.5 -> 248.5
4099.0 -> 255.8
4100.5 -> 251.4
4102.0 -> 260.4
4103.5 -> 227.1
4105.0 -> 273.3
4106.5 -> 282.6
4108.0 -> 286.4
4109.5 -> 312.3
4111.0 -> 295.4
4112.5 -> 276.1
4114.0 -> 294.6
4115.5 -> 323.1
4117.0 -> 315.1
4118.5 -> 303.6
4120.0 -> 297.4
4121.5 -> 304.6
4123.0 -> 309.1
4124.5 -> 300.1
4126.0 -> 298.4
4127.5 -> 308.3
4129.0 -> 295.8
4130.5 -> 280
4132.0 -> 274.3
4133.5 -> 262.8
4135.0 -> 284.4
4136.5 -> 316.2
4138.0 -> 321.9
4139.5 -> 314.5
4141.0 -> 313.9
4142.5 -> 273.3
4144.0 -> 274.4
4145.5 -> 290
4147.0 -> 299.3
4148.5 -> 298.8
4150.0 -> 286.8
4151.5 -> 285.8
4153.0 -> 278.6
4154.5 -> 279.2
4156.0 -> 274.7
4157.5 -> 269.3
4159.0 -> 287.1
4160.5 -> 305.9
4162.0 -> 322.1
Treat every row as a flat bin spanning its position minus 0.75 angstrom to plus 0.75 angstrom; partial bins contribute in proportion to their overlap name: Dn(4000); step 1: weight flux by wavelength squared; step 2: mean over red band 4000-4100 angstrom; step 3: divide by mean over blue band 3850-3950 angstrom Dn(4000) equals 1.70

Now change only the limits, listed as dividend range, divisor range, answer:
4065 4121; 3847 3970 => 1.68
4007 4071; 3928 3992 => 1.65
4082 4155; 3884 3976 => 1.69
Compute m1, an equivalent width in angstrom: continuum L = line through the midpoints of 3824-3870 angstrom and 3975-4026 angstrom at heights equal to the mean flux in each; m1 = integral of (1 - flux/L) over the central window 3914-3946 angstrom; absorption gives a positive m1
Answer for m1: 8.4 angstrom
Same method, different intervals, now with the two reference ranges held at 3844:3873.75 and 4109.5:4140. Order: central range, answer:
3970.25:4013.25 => -3.1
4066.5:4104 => -1.8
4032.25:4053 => -2.8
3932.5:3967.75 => 6.9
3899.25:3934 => 2.8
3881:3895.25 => 0.9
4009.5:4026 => -4.6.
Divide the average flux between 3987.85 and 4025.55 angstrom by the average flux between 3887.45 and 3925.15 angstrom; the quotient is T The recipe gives 1.4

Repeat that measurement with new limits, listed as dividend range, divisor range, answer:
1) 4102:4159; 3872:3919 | 1.40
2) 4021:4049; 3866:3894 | 1.57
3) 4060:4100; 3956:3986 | 1.55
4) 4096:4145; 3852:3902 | 1.47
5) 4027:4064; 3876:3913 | 1.48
